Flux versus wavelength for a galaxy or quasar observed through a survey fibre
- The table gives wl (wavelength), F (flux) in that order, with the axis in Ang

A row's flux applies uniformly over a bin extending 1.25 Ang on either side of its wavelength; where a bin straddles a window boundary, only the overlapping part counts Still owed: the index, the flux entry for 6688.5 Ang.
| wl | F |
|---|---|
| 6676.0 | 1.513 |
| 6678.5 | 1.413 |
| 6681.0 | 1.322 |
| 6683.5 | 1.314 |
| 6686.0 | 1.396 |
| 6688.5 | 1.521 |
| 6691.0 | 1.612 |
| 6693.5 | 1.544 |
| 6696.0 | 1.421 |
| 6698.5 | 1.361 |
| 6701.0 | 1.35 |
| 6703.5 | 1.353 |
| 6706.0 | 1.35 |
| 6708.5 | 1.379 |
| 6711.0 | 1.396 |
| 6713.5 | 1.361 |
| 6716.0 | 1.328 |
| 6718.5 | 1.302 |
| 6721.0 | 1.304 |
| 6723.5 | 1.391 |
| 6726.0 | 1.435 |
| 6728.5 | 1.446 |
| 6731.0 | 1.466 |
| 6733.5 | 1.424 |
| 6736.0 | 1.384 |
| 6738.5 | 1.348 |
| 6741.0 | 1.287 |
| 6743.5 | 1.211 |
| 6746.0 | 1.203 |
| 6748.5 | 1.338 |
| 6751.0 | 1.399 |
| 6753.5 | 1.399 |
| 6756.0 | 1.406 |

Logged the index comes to 1.521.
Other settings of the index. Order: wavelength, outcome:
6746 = 1.203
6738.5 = 1.348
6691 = 1.612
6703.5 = 1.353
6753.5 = 1.399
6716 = 1.328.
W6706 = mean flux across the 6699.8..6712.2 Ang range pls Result 1.37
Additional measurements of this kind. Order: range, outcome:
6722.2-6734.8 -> 1.43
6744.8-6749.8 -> 1.27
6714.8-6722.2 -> 1.31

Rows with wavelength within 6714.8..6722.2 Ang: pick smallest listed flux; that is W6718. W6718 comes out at 1.302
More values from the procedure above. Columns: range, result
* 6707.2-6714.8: 1.361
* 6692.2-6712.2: 1.35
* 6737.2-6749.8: 1.203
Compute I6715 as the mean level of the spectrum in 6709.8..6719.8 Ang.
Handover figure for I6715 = 1.35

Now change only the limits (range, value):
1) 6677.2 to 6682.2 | 1.37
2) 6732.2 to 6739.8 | 1.39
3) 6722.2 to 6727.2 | 1.41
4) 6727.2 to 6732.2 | 1.46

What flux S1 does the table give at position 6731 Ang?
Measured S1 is 1.466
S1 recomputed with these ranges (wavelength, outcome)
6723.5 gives 1.391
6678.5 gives 1.413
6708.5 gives 1.379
